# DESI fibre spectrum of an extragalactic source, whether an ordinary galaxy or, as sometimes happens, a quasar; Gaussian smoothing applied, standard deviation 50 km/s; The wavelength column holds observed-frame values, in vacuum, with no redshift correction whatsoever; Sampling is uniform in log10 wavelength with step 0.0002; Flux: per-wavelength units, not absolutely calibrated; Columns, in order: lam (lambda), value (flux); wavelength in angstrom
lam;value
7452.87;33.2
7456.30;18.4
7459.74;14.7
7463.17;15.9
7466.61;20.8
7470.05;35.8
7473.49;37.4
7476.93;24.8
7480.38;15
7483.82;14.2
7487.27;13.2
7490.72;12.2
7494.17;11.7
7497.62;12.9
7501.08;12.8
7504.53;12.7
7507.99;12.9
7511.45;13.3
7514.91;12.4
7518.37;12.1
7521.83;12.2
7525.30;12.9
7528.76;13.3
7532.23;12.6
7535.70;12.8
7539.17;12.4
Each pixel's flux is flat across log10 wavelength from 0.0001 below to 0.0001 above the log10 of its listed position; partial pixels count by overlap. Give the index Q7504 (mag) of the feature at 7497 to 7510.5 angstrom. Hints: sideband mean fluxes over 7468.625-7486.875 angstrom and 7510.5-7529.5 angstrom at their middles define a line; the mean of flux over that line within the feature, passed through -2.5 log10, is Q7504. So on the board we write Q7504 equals 0.31 mag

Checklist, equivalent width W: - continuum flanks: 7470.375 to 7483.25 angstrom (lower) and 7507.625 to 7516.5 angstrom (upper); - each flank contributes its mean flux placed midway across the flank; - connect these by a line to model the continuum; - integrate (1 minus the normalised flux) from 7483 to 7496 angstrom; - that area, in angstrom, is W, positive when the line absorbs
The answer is 5.2 angstrom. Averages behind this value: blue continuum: 25.8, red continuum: 12.9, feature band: 12.7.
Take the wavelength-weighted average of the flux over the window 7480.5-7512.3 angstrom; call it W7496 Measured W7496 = 13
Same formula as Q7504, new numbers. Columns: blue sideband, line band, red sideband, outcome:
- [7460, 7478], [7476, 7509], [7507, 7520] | 0.32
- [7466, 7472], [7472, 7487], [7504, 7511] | 0.19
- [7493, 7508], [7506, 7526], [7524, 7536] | 0.01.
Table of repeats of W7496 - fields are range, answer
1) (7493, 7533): 12.7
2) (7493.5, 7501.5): 12.5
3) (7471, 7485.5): 23.6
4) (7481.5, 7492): 13.3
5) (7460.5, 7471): 22.5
